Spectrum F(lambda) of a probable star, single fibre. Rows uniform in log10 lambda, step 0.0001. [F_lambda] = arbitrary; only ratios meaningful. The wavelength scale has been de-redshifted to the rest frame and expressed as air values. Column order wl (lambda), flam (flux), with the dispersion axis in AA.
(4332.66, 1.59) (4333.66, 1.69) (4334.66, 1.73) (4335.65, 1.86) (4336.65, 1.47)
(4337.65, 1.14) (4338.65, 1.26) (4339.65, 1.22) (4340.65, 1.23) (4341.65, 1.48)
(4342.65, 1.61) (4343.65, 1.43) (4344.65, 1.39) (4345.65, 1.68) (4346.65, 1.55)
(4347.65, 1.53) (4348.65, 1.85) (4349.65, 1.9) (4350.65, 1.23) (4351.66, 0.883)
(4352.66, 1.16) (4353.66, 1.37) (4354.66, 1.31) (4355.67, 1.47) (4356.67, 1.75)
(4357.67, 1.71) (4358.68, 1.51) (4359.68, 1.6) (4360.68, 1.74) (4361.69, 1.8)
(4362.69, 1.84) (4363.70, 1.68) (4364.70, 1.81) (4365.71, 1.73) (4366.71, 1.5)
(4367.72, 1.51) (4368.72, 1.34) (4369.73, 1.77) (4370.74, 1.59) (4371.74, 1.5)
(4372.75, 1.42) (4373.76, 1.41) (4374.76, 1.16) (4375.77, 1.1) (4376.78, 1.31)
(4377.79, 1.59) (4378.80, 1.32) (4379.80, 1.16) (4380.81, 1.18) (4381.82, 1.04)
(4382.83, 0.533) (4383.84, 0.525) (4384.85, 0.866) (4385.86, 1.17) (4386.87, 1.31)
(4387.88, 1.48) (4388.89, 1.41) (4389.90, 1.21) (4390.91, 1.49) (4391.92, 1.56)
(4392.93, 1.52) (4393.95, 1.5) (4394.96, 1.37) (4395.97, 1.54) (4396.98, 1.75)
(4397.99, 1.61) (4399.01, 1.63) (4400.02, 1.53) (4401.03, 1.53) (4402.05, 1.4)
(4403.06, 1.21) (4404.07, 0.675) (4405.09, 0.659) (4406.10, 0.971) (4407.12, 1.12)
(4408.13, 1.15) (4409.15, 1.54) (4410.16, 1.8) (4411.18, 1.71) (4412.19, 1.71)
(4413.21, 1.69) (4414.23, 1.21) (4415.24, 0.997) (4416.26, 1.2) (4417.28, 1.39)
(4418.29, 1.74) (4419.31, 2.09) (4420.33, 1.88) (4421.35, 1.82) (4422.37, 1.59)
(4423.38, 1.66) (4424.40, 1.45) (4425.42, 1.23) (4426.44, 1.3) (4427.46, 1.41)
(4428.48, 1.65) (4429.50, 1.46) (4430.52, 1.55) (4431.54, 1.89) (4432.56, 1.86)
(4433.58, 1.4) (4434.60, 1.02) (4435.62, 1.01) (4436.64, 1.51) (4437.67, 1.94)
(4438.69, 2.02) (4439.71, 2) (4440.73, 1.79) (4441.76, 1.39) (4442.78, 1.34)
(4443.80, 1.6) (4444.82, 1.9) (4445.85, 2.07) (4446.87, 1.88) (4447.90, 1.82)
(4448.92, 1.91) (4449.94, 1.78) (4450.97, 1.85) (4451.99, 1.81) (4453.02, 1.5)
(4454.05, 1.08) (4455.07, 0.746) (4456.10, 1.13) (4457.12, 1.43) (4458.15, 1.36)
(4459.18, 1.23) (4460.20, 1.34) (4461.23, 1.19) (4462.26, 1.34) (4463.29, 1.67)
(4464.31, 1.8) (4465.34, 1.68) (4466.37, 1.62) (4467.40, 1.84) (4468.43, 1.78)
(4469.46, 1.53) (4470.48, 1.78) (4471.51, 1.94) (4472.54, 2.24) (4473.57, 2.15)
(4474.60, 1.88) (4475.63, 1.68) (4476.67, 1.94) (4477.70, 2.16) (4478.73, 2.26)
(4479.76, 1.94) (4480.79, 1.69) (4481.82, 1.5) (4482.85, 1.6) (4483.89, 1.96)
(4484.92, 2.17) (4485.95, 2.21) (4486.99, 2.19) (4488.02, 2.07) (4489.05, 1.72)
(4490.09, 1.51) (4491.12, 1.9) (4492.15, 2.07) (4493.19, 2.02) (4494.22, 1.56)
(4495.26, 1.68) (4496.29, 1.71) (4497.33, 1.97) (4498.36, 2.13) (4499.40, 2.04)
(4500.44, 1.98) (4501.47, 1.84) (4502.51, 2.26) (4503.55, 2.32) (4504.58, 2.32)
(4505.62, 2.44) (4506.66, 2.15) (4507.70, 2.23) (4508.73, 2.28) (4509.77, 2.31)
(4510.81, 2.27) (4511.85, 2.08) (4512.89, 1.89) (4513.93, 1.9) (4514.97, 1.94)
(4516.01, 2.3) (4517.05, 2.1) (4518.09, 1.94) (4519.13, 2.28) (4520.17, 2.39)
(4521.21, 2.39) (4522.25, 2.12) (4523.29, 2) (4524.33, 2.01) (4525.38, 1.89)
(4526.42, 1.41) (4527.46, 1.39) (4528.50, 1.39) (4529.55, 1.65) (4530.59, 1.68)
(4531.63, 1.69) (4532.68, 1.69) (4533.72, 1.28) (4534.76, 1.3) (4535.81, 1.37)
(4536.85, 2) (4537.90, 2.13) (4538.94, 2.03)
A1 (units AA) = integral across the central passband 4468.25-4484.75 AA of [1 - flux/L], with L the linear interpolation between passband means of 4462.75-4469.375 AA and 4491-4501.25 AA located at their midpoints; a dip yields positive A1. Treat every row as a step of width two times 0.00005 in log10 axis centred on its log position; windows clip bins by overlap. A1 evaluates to -1.0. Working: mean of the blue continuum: 1.72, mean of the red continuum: 1.9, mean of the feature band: 1.89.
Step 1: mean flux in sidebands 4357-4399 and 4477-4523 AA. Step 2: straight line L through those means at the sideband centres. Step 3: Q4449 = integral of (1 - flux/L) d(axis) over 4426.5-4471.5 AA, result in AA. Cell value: 5.0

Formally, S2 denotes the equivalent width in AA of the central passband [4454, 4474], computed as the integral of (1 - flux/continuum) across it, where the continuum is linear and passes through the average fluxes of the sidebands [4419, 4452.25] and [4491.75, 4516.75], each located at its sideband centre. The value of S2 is 3.1 AA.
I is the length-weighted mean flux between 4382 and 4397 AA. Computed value 1.26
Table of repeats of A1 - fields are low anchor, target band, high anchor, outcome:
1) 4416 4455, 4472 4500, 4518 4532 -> -2.6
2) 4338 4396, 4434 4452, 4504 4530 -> 0.4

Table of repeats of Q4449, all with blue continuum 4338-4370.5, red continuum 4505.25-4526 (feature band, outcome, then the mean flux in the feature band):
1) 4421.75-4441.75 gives 2.8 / 1.56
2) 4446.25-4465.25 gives 4.1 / 1.5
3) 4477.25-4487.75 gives 0.2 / 1.97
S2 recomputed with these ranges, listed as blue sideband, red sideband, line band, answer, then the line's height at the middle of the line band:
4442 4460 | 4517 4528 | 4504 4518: -1.81 AA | 1.92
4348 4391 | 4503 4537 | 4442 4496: 1.11 AA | 1.76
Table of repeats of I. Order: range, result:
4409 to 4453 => 1.62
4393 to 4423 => 1.45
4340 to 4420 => 1.42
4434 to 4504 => 1.75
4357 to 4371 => 1.65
